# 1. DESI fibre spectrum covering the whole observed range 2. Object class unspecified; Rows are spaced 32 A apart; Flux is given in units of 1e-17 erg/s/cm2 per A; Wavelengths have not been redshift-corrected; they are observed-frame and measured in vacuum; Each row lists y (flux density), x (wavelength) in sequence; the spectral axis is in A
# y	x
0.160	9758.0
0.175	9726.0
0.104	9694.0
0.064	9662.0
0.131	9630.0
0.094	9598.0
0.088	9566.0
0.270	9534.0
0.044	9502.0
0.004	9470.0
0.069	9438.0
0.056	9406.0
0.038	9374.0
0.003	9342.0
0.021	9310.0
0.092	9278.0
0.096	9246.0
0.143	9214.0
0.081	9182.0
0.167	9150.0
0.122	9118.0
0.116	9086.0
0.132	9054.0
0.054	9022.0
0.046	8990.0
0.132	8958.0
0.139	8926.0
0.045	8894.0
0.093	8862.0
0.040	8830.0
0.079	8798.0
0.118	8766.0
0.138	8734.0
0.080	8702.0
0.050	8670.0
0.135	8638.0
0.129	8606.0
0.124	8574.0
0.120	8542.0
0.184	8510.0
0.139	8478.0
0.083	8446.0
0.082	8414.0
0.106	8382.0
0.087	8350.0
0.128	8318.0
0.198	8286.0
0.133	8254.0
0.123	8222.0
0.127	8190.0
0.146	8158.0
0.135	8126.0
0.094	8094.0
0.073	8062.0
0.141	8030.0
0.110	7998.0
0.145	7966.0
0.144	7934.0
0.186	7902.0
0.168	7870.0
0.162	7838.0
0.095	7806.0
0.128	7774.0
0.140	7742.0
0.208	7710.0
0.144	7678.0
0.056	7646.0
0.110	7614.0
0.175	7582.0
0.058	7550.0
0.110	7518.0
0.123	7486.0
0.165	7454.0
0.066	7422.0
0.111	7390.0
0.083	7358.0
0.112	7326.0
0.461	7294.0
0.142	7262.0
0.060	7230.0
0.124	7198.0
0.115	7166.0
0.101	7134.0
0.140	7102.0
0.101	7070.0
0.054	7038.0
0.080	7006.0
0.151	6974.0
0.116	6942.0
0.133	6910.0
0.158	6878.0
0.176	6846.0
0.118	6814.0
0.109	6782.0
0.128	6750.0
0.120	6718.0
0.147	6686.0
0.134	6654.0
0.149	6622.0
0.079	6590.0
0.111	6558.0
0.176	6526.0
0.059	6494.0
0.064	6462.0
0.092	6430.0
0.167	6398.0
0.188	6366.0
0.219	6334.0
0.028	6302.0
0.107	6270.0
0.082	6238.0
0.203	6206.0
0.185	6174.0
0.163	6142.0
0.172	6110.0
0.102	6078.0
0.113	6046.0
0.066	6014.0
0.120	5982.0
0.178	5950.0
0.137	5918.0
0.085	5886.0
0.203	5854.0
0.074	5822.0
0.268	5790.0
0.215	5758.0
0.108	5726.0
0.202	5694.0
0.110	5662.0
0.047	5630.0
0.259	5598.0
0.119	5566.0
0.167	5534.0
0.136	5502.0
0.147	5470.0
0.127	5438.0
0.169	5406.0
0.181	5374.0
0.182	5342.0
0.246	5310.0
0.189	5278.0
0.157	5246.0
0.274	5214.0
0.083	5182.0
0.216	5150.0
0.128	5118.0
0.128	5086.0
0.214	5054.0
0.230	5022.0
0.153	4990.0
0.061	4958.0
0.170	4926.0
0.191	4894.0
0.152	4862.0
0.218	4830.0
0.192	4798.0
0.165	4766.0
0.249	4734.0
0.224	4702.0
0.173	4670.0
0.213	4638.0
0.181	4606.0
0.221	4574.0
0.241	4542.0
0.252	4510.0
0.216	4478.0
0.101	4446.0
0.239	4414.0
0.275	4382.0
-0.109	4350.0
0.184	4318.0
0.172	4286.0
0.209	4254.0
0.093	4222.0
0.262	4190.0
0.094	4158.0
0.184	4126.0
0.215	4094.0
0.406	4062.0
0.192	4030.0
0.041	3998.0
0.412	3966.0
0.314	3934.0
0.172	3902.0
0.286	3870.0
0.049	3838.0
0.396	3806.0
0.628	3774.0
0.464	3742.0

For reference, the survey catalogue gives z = 0.959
